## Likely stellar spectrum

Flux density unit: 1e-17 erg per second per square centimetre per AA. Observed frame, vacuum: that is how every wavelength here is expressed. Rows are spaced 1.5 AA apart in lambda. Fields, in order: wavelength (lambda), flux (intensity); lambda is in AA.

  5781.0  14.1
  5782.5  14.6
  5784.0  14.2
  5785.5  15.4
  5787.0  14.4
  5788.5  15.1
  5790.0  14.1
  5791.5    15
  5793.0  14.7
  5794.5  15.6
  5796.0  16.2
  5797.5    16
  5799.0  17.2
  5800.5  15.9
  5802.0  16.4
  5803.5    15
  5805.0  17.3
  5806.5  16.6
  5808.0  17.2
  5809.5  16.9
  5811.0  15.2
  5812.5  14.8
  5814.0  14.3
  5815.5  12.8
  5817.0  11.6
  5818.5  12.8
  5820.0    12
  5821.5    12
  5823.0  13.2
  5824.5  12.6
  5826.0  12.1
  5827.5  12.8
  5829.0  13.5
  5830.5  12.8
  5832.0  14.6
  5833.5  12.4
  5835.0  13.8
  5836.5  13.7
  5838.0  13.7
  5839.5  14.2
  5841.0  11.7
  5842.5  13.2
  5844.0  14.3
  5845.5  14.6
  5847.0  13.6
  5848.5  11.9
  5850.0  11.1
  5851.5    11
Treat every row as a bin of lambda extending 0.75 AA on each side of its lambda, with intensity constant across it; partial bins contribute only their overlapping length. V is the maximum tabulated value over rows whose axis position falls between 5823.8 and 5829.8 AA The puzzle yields 13.5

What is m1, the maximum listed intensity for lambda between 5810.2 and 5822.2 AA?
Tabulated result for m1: 15.2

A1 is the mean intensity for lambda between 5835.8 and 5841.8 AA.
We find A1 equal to 13.3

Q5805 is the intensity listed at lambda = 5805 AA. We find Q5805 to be 17.3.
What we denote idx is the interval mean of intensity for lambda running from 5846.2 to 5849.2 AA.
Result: 12.8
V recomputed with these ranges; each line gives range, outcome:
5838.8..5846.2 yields 14.6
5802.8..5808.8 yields 17.3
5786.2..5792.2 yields 15.1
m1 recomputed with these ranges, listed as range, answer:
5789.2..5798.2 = 16.2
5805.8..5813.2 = 17.2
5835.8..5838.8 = 13.7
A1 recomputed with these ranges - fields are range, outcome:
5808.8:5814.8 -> 15.3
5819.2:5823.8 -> 12.4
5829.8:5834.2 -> 13.3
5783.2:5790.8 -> 14.6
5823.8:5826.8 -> 12.4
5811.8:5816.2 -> 14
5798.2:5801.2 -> 16.6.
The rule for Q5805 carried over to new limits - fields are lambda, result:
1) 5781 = 14.1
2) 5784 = 14.2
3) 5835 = 13.8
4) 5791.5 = 15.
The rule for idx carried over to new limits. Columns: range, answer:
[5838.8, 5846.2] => 13.6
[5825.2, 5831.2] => 12.8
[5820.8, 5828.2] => 12.5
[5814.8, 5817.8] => 12.2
